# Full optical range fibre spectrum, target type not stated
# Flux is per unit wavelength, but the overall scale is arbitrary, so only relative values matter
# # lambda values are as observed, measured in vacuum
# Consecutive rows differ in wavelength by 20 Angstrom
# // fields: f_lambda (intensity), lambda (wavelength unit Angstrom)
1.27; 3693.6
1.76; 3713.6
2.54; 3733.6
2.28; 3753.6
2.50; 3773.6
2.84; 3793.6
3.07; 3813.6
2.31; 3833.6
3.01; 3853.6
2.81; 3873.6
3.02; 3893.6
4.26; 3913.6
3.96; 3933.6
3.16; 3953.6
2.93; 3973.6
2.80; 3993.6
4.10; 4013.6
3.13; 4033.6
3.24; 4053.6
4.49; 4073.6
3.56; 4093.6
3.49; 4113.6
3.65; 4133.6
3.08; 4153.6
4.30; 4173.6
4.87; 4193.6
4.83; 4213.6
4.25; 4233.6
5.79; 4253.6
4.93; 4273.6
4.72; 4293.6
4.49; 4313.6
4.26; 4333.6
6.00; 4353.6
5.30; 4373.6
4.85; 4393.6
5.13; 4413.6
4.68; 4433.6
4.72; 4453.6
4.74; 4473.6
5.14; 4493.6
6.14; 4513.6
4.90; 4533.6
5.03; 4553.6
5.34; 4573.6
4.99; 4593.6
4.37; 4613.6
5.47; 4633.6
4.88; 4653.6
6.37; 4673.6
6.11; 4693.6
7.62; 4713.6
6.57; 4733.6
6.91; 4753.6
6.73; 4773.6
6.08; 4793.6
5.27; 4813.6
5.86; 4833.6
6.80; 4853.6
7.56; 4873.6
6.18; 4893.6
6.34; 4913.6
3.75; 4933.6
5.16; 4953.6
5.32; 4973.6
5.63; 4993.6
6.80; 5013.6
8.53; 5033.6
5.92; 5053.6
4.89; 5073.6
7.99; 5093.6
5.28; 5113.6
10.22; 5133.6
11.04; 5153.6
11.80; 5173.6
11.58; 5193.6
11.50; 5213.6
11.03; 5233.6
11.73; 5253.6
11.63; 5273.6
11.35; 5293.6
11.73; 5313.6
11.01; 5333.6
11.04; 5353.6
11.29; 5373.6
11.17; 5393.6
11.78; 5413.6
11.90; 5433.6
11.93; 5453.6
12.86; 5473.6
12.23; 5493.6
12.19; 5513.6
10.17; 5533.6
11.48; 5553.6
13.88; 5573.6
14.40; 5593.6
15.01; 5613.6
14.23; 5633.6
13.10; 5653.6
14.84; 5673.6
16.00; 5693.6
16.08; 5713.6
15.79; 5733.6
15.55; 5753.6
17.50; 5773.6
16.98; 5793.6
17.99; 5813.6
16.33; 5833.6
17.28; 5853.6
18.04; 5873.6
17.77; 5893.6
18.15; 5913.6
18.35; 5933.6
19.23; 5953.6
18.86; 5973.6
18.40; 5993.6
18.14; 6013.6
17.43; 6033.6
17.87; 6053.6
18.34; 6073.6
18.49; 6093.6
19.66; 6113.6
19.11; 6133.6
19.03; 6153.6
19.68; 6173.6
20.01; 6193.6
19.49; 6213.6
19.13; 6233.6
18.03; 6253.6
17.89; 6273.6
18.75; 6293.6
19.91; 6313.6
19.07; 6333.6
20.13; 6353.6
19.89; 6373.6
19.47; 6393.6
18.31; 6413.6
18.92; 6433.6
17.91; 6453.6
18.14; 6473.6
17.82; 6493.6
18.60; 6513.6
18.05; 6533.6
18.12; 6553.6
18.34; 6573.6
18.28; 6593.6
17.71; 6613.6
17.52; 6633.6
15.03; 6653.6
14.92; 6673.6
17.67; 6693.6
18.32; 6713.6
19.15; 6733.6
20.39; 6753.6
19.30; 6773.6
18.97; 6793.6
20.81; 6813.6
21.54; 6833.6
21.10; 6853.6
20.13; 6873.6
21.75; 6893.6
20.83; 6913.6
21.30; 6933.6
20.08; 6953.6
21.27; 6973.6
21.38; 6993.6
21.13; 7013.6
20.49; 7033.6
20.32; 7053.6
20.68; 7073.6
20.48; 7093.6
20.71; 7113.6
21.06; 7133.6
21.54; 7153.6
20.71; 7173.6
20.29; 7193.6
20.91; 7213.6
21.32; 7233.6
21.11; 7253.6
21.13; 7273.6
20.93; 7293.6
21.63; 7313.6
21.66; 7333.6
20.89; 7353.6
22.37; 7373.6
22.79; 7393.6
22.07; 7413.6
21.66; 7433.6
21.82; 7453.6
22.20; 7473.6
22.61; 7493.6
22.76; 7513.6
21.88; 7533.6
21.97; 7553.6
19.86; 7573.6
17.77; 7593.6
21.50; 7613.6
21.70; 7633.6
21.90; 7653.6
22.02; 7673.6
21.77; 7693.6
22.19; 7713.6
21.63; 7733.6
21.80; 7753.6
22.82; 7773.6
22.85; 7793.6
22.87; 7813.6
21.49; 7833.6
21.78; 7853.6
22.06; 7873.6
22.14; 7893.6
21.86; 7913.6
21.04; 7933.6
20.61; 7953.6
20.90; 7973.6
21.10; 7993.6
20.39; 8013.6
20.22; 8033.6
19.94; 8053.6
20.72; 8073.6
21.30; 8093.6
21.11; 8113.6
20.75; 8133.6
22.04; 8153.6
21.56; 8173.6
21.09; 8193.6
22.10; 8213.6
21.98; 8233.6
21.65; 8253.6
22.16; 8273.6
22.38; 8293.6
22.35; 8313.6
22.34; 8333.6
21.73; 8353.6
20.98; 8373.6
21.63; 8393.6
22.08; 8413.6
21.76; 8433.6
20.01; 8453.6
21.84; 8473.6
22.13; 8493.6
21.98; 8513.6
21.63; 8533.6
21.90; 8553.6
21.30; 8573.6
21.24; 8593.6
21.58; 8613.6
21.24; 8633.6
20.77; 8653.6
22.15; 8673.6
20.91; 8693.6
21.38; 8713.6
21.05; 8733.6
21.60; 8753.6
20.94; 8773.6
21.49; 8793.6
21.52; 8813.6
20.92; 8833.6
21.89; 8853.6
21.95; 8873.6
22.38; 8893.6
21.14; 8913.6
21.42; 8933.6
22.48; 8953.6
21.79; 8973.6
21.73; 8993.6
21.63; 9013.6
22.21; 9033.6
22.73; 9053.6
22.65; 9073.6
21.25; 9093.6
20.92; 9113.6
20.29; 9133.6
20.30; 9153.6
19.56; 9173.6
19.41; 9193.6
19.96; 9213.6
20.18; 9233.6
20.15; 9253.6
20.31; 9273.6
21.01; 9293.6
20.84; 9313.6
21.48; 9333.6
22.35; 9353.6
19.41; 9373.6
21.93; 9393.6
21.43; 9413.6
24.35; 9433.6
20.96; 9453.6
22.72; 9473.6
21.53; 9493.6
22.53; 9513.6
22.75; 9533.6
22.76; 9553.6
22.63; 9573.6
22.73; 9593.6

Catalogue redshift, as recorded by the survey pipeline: 0.29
